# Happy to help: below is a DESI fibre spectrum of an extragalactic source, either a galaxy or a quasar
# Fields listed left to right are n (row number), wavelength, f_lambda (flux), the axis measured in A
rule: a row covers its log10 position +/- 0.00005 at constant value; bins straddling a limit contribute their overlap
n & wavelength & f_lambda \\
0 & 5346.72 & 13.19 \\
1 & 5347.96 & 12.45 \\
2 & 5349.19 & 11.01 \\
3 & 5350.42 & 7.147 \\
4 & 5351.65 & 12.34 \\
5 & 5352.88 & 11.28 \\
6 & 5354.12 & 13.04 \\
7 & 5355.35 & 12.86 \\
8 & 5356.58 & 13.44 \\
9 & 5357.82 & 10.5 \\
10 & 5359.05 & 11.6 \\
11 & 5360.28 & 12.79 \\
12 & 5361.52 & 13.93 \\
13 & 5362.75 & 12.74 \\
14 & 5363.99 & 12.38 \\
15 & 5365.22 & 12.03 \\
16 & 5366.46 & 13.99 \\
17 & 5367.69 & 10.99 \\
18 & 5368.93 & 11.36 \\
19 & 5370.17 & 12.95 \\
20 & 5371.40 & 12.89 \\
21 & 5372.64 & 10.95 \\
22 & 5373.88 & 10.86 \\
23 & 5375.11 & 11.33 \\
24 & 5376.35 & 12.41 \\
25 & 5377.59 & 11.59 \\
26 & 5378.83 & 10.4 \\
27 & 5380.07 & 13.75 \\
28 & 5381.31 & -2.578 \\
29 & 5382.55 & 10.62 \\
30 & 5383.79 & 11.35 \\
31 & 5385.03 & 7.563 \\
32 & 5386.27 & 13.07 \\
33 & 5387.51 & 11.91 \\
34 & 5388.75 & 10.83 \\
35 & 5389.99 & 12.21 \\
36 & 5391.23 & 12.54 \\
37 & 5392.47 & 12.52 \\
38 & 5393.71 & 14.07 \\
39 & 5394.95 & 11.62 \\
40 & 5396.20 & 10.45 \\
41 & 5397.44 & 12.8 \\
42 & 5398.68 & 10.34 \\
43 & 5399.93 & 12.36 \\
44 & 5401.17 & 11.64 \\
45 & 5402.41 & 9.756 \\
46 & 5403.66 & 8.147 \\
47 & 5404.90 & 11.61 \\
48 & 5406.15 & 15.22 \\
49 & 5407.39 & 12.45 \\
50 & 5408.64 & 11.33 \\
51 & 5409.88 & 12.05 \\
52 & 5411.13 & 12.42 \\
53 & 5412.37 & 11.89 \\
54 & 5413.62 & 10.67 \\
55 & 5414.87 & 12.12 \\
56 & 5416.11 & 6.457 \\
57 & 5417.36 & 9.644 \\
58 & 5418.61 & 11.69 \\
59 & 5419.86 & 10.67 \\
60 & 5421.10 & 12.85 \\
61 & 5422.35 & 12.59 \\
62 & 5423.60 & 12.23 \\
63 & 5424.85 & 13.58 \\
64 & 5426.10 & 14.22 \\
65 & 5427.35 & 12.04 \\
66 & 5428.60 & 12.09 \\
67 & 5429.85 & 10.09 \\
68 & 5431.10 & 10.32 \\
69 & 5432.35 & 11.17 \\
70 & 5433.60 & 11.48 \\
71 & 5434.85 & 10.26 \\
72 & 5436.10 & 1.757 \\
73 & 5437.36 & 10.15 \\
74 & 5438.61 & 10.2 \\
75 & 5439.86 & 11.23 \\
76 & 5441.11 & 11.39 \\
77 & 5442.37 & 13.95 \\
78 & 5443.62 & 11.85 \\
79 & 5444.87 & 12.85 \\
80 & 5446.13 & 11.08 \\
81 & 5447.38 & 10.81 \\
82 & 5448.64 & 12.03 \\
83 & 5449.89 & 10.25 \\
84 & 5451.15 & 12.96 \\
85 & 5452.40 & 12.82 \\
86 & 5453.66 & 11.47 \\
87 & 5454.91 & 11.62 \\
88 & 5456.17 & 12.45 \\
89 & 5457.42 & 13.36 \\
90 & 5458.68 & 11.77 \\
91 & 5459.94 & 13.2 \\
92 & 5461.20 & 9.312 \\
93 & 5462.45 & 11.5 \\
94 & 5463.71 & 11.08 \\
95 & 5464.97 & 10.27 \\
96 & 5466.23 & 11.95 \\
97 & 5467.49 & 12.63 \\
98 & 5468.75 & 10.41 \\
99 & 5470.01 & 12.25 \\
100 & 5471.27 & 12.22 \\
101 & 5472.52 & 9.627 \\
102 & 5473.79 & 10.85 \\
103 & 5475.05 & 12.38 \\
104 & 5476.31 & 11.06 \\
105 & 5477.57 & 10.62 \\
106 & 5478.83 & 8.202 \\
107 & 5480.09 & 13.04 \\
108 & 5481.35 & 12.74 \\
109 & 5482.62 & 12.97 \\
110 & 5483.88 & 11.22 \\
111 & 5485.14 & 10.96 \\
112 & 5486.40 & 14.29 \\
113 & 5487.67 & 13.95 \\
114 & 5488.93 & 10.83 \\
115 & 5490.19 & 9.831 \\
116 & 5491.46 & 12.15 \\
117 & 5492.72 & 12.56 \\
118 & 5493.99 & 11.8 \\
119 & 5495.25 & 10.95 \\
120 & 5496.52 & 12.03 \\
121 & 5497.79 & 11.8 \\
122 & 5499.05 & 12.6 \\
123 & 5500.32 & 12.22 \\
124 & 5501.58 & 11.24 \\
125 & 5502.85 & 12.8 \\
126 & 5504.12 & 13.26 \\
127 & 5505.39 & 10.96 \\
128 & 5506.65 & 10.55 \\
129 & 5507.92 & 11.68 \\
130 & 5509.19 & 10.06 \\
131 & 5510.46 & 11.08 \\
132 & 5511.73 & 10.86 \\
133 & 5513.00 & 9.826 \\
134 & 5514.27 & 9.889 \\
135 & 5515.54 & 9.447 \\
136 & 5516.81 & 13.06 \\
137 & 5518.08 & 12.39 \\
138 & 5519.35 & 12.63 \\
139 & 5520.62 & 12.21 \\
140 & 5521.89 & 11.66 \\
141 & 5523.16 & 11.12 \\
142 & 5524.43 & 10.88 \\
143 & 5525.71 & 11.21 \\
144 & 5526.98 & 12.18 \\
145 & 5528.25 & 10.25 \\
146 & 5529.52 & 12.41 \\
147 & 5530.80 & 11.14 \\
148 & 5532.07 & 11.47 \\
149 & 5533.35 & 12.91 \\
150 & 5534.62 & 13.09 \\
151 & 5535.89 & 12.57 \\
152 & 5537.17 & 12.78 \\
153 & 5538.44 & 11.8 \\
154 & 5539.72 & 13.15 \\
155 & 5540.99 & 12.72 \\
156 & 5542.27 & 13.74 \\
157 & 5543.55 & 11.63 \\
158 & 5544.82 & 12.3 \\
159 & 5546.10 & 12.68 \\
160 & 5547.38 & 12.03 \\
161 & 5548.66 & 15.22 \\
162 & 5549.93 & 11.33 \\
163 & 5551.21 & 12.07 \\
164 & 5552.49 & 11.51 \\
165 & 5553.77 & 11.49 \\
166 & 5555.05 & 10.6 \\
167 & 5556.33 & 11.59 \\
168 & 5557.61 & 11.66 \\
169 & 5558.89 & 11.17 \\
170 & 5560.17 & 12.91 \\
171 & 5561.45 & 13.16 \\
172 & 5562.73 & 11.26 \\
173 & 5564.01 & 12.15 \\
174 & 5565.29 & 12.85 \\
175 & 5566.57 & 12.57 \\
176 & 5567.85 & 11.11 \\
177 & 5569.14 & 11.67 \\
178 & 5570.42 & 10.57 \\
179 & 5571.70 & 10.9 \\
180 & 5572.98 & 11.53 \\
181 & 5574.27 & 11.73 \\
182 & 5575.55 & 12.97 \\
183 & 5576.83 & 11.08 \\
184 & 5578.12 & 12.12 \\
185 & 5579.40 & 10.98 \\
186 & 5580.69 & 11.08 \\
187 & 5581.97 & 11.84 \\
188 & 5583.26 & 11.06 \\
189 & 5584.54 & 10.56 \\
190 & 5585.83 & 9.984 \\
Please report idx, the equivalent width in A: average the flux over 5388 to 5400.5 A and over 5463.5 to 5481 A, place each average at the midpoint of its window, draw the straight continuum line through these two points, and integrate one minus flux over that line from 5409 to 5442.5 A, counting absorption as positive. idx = 1.80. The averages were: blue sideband 12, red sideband 11.2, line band 11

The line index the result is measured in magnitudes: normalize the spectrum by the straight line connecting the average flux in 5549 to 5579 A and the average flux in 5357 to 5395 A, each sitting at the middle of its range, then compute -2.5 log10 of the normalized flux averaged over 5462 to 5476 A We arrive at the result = 0.024 mag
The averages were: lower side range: 11.5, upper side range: 11.8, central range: 11.4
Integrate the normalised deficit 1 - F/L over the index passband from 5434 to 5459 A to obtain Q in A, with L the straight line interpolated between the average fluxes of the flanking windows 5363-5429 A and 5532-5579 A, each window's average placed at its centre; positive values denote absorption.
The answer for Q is 1.0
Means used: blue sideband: 11.5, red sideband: 12.1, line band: 11.2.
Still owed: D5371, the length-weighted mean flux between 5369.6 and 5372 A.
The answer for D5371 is 13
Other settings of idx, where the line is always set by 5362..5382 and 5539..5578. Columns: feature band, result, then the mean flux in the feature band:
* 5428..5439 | 1.7 A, 9.71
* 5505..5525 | 1.2 A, 11.2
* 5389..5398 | -0.8 A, 12.3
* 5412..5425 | 0.2 A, 11.2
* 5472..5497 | 0.2 A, 11.6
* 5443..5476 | -0.2 A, 11.6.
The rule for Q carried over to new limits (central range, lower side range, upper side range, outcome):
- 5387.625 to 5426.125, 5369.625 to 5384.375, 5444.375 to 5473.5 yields -2.6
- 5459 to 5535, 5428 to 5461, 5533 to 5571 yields 0.9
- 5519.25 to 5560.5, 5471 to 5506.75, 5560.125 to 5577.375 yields -0.8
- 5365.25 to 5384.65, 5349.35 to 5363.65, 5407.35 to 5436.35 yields 1.5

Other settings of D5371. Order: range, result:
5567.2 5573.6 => 11.2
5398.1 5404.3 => 10.5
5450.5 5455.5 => 12.2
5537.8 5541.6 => 12.6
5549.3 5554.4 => 11.6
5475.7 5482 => 11.1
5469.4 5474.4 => 11.2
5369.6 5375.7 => 11.8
